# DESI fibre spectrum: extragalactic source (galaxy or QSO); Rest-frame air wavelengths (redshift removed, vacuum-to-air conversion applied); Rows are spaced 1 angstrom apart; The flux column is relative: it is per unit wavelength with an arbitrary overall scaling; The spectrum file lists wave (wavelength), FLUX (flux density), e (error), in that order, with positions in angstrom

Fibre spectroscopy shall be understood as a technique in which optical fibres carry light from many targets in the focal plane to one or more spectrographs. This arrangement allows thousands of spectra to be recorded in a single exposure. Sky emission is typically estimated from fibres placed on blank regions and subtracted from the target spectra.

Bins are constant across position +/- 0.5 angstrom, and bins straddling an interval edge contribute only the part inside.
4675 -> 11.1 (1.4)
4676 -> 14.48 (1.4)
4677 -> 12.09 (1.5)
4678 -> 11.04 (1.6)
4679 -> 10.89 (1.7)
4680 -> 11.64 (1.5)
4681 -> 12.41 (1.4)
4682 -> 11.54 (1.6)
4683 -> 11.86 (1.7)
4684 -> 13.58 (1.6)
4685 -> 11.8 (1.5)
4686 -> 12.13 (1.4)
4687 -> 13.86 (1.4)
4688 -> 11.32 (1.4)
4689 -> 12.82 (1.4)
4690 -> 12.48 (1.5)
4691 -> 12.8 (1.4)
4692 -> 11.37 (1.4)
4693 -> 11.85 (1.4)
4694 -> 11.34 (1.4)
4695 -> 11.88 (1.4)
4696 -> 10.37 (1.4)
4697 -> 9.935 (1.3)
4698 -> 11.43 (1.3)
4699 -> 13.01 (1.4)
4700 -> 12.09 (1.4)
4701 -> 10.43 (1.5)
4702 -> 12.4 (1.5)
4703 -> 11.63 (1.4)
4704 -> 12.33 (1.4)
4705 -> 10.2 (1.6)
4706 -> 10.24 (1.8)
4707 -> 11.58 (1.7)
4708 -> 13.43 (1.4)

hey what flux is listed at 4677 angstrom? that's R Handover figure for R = 12.09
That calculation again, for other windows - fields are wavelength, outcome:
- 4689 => 12.82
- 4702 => 12.4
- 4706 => 10.24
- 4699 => 13.01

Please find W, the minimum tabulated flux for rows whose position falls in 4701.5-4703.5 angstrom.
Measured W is 11.63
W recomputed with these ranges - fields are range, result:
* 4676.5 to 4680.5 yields 10.89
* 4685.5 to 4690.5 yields 11.32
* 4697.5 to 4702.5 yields 10.43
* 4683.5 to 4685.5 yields 11.8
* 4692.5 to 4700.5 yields 9.935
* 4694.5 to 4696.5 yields 10.37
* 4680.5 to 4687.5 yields 11.54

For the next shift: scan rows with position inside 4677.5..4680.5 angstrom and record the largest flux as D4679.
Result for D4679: 11.64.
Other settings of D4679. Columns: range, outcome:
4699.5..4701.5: 12.09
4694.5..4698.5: 11.88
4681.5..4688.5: 13.86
